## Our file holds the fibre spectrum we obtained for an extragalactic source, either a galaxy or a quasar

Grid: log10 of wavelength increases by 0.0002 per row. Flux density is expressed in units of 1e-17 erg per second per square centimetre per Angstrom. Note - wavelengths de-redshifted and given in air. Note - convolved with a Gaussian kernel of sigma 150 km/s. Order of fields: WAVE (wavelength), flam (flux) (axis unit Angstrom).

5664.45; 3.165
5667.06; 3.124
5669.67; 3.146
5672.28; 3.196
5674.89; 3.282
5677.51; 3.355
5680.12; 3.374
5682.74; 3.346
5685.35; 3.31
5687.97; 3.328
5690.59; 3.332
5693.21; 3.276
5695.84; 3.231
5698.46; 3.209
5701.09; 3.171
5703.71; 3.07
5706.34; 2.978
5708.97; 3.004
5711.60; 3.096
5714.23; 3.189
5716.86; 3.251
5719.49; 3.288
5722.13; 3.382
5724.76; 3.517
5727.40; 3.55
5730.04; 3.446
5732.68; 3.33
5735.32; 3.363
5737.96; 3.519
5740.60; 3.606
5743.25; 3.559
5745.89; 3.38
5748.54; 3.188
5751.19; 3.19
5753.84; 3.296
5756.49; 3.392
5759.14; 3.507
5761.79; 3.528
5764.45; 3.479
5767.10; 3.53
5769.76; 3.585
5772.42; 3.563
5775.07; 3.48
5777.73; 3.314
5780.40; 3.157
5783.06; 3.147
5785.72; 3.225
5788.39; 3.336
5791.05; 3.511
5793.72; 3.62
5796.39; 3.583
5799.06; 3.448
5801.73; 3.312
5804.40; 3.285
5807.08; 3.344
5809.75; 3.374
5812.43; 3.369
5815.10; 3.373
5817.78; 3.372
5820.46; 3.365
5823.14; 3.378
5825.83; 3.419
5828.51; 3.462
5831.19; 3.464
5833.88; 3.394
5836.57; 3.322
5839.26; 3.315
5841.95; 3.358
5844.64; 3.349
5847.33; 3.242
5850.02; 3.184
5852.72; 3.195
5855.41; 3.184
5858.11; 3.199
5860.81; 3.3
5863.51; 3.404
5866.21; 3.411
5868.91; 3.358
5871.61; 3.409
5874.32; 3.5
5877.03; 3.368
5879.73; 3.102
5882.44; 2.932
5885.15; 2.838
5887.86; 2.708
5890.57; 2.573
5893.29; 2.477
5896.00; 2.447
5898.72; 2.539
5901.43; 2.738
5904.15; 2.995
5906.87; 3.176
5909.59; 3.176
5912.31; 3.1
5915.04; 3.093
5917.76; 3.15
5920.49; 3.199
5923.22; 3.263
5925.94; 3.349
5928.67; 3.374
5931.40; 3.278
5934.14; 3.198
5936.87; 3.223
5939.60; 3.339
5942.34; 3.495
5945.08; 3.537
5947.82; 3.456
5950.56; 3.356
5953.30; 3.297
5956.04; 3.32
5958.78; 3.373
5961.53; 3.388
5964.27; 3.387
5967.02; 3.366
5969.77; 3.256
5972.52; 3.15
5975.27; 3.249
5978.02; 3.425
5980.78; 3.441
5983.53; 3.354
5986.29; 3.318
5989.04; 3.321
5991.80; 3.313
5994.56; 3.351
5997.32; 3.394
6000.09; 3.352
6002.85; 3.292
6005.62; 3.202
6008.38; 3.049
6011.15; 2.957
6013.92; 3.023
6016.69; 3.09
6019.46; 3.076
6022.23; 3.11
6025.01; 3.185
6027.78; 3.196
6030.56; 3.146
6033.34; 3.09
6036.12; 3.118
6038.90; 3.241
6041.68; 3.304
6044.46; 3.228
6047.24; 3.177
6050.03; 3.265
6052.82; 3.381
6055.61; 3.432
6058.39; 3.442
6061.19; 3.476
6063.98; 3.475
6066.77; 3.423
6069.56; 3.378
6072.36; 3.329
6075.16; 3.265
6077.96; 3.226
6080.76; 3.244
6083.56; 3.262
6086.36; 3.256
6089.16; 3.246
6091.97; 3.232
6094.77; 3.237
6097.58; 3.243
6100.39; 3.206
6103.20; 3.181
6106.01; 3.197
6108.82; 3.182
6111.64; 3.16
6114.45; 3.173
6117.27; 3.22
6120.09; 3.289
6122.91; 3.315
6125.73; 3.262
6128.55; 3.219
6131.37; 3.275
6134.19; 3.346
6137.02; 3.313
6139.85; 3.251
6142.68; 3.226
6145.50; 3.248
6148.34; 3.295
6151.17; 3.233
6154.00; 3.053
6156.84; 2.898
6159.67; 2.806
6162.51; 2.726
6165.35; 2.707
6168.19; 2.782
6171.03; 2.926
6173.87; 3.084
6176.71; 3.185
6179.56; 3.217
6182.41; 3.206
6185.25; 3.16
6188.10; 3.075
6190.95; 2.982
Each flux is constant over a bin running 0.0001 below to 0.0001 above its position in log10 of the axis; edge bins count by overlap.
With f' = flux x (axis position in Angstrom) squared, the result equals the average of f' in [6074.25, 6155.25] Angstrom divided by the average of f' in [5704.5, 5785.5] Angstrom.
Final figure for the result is 1.09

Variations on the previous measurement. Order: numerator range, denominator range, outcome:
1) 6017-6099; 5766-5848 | 1.05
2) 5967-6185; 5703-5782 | 1.07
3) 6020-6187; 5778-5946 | 1.07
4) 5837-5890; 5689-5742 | 1.03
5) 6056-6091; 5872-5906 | 1.24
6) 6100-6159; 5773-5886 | 1.07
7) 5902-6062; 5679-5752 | 1.08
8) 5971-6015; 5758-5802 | 1.02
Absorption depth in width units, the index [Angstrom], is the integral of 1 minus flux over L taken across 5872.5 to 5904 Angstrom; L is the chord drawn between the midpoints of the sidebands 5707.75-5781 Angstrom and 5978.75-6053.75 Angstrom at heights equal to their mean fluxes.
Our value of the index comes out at 4.3 Angstrom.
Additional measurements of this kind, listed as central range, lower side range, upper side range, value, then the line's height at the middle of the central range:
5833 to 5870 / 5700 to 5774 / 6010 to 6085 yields 0.2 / 3.32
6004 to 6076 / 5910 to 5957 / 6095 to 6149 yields 0.7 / 3.26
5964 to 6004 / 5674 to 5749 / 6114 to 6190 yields -1.7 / 3.2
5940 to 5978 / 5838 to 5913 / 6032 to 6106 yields -2.2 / 3.17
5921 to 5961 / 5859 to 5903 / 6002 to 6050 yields -3.6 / 3.07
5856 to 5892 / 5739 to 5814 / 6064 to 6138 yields 2.2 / 3.36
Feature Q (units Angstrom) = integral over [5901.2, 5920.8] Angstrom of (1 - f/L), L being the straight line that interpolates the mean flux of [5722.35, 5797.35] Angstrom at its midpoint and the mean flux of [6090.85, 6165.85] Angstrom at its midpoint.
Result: 1.3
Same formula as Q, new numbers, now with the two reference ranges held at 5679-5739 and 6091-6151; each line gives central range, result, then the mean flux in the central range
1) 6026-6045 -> 0.37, 3.19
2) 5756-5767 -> -0.71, 3.49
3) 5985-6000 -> -0.40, 3.34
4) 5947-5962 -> -0.47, 3.36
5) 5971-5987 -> -0.33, 3.32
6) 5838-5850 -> -0.12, 3.3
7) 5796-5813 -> -0.54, 3.38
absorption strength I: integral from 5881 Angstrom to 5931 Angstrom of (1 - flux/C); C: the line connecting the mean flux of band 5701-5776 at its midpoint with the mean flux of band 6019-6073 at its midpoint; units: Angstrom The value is 5.4 Angstrom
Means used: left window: 3.36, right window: 3.28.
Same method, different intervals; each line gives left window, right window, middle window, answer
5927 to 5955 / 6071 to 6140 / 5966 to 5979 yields 0.2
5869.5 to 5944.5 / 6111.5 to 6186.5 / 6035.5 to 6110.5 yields -4.0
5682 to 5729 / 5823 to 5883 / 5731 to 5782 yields -2.2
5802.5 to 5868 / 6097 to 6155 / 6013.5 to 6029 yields 0.7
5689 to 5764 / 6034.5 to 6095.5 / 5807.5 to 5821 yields -0.2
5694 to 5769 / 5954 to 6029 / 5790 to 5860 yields -1.2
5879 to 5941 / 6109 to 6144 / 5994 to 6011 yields -0.7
